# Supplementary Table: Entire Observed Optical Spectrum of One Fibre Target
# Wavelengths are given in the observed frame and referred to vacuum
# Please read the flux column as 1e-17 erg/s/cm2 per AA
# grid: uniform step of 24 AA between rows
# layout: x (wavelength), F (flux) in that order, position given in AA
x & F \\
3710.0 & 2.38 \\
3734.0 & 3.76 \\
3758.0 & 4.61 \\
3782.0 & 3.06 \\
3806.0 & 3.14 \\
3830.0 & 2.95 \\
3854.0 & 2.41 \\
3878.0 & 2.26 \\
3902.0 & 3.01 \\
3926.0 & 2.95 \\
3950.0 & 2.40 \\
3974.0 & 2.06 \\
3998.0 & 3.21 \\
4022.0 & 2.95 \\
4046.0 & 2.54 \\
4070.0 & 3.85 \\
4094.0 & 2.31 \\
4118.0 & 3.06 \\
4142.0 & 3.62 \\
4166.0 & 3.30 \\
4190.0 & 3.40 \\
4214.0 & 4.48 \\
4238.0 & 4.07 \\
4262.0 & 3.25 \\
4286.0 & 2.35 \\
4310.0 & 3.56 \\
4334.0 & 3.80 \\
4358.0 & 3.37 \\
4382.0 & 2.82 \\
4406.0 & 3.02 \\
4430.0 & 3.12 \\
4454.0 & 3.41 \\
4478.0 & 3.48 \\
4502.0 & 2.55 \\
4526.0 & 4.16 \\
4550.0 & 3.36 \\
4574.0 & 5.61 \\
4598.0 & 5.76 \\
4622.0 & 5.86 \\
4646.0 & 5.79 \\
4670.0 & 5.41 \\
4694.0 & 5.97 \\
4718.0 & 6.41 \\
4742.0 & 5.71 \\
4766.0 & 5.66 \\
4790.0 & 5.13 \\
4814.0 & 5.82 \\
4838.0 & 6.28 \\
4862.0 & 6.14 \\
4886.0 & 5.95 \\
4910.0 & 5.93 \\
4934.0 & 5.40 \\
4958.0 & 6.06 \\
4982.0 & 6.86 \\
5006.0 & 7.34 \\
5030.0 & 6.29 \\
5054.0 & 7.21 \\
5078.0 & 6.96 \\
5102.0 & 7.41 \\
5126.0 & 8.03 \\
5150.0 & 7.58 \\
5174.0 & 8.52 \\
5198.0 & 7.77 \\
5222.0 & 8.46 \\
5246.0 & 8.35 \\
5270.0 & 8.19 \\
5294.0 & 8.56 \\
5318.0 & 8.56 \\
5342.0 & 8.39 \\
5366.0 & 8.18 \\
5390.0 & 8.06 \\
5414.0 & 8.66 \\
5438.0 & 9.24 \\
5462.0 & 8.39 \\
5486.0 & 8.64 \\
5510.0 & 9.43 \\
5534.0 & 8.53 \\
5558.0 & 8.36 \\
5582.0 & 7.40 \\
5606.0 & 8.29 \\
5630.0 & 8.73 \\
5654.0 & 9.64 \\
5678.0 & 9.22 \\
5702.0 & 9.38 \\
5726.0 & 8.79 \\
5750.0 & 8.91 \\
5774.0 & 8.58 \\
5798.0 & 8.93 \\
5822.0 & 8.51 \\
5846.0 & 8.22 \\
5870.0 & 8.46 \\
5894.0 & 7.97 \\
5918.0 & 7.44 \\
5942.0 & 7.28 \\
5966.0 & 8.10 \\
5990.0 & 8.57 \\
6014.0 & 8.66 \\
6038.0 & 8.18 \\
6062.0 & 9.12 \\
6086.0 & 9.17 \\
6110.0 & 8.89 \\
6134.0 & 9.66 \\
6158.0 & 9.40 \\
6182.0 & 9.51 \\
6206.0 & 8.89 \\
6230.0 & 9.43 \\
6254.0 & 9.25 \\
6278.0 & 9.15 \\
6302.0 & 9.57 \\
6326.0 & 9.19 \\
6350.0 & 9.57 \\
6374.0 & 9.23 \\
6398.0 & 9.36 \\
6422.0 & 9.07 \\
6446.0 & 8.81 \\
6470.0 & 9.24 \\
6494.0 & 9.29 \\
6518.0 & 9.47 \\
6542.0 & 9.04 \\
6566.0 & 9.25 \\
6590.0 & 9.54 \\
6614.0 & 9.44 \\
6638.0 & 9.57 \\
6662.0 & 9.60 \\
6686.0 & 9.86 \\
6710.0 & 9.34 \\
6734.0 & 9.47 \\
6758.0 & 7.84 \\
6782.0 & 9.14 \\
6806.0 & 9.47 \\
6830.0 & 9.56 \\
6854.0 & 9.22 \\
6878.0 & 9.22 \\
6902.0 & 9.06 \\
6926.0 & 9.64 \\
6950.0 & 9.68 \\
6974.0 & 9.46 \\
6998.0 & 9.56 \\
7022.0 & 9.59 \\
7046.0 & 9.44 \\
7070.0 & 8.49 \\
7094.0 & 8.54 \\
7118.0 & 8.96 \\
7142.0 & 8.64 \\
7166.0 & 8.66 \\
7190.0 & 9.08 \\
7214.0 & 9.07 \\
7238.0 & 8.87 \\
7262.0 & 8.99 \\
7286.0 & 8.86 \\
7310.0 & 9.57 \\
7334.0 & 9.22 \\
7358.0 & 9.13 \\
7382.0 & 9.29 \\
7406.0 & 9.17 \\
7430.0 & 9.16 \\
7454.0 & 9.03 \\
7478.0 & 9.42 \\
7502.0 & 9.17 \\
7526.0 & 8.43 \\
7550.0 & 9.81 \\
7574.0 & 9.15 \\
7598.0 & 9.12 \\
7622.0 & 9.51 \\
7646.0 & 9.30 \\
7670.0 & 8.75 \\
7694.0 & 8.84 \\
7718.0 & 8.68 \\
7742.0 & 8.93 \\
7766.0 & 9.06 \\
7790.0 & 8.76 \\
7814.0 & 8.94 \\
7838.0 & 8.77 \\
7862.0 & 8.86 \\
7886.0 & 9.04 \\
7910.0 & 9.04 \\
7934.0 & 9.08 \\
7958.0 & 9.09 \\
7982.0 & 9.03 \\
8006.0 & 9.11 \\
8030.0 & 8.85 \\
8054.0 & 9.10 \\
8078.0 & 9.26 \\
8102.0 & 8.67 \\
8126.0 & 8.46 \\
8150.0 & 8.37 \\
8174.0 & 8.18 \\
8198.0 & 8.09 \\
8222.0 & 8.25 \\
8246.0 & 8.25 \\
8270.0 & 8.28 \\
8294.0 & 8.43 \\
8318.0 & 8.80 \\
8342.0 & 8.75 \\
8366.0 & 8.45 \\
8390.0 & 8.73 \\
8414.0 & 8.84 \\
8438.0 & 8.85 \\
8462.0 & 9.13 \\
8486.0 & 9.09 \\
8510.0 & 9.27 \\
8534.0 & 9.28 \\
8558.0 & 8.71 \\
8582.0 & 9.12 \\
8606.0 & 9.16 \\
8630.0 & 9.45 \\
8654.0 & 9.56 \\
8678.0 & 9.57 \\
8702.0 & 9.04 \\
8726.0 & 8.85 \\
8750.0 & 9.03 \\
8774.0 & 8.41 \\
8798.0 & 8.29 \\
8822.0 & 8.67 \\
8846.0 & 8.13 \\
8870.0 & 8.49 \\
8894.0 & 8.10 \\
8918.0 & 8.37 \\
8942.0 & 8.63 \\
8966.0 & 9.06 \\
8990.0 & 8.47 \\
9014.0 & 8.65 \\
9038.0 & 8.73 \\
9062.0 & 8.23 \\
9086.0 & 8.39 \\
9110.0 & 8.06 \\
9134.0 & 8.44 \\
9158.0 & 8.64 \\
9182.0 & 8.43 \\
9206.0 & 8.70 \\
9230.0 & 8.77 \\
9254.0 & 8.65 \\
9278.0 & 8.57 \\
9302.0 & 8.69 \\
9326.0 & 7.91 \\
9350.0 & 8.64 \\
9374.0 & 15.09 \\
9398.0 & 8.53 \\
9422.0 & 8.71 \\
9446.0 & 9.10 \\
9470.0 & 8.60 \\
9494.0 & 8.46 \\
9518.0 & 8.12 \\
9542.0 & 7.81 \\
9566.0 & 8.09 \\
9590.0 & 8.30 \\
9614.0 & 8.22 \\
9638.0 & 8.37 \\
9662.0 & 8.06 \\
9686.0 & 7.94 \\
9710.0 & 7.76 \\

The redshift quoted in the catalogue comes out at 0.146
